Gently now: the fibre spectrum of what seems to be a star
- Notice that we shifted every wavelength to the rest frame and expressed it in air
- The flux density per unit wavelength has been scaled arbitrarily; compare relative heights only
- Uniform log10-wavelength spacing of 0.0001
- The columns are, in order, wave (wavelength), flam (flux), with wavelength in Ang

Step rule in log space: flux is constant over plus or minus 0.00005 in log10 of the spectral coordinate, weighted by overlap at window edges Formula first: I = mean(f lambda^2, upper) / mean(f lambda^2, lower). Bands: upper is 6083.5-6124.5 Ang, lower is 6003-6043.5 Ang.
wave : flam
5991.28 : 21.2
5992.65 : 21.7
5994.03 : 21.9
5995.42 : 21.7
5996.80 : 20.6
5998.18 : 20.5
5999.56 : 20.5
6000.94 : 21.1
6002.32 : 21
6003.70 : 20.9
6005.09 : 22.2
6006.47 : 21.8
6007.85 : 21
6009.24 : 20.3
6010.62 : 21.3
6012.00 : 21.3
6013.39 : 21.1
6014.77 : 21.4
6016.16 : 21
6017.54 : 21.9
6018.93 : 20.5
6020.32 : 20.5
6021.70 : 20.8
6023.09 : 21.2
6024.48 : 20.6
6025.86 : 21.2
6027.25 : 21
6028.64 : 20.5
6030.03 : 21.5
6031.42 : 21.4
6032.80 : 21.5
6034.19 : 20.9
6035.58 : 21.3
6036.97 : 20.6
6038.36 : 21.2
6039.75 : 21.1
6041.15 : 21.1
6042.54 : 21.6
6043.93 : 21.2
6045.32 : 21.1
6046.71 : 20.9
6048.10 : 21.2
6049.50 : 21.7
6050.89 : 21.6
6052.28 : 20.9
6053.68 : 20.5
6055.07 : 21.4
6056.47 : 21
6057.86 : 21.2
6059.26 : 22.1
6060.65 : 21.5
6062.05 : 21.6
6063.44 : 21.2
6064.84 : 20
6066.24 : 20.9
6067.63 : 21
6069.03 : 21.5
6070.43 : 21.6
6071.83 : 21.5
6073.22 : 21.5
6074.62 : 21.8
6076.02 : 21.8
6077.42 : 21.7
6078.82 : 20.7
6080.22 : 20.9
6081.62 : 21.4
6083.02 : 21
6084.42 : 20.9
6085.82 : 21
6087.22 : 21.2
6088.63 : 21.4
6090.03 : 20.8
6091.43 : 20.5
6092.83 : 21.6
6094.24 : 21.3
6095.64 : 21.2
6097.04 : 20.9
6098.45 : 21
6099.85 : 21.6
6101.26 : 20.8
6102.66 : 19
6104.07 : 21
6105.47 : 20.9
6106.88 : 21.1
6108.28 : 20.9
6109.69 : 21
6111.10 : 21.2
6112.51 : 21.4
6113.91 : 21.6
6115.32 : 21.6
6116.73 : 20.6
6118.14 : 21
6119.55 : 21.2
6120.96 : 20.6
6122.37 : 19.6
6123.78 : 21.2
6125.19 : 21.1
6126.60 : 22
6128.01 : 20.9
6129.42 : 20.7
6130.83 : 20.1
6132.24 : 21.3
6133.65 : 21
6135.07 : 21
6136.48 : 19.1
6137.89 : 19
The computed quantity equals 1.0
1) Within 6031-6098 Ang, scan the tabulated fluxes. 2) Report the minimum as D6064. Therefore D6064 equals 20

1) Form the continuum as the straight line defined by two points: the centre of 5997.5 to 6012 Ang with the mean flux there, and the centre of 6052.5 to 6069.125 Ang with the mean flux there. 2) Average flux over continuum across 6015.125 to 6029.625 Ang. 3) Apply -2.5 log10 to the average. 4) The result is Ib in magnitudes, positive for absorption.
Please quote 0.01 mag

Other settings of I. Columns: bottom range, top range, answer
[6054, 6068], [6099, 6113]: 1.00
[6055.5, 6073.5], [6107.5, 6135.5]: 1.01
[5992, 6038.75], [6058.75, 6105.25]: 1.02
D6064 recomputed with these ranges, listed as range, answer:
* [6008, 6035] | 20.3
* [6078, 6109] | 19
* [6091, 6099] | 20.5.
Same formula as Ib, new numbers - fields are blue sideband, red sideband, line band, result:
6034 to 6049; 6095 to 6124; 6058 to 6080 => -0.02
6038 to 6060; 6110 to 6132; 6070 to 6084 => -0.01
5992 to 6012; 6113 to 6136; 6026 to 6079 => -0.01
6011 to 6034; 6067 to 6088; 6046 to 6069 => 0.00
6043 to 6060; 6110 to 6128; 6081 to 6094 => 0.00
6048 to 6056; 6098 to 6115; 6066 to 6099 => -0.01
